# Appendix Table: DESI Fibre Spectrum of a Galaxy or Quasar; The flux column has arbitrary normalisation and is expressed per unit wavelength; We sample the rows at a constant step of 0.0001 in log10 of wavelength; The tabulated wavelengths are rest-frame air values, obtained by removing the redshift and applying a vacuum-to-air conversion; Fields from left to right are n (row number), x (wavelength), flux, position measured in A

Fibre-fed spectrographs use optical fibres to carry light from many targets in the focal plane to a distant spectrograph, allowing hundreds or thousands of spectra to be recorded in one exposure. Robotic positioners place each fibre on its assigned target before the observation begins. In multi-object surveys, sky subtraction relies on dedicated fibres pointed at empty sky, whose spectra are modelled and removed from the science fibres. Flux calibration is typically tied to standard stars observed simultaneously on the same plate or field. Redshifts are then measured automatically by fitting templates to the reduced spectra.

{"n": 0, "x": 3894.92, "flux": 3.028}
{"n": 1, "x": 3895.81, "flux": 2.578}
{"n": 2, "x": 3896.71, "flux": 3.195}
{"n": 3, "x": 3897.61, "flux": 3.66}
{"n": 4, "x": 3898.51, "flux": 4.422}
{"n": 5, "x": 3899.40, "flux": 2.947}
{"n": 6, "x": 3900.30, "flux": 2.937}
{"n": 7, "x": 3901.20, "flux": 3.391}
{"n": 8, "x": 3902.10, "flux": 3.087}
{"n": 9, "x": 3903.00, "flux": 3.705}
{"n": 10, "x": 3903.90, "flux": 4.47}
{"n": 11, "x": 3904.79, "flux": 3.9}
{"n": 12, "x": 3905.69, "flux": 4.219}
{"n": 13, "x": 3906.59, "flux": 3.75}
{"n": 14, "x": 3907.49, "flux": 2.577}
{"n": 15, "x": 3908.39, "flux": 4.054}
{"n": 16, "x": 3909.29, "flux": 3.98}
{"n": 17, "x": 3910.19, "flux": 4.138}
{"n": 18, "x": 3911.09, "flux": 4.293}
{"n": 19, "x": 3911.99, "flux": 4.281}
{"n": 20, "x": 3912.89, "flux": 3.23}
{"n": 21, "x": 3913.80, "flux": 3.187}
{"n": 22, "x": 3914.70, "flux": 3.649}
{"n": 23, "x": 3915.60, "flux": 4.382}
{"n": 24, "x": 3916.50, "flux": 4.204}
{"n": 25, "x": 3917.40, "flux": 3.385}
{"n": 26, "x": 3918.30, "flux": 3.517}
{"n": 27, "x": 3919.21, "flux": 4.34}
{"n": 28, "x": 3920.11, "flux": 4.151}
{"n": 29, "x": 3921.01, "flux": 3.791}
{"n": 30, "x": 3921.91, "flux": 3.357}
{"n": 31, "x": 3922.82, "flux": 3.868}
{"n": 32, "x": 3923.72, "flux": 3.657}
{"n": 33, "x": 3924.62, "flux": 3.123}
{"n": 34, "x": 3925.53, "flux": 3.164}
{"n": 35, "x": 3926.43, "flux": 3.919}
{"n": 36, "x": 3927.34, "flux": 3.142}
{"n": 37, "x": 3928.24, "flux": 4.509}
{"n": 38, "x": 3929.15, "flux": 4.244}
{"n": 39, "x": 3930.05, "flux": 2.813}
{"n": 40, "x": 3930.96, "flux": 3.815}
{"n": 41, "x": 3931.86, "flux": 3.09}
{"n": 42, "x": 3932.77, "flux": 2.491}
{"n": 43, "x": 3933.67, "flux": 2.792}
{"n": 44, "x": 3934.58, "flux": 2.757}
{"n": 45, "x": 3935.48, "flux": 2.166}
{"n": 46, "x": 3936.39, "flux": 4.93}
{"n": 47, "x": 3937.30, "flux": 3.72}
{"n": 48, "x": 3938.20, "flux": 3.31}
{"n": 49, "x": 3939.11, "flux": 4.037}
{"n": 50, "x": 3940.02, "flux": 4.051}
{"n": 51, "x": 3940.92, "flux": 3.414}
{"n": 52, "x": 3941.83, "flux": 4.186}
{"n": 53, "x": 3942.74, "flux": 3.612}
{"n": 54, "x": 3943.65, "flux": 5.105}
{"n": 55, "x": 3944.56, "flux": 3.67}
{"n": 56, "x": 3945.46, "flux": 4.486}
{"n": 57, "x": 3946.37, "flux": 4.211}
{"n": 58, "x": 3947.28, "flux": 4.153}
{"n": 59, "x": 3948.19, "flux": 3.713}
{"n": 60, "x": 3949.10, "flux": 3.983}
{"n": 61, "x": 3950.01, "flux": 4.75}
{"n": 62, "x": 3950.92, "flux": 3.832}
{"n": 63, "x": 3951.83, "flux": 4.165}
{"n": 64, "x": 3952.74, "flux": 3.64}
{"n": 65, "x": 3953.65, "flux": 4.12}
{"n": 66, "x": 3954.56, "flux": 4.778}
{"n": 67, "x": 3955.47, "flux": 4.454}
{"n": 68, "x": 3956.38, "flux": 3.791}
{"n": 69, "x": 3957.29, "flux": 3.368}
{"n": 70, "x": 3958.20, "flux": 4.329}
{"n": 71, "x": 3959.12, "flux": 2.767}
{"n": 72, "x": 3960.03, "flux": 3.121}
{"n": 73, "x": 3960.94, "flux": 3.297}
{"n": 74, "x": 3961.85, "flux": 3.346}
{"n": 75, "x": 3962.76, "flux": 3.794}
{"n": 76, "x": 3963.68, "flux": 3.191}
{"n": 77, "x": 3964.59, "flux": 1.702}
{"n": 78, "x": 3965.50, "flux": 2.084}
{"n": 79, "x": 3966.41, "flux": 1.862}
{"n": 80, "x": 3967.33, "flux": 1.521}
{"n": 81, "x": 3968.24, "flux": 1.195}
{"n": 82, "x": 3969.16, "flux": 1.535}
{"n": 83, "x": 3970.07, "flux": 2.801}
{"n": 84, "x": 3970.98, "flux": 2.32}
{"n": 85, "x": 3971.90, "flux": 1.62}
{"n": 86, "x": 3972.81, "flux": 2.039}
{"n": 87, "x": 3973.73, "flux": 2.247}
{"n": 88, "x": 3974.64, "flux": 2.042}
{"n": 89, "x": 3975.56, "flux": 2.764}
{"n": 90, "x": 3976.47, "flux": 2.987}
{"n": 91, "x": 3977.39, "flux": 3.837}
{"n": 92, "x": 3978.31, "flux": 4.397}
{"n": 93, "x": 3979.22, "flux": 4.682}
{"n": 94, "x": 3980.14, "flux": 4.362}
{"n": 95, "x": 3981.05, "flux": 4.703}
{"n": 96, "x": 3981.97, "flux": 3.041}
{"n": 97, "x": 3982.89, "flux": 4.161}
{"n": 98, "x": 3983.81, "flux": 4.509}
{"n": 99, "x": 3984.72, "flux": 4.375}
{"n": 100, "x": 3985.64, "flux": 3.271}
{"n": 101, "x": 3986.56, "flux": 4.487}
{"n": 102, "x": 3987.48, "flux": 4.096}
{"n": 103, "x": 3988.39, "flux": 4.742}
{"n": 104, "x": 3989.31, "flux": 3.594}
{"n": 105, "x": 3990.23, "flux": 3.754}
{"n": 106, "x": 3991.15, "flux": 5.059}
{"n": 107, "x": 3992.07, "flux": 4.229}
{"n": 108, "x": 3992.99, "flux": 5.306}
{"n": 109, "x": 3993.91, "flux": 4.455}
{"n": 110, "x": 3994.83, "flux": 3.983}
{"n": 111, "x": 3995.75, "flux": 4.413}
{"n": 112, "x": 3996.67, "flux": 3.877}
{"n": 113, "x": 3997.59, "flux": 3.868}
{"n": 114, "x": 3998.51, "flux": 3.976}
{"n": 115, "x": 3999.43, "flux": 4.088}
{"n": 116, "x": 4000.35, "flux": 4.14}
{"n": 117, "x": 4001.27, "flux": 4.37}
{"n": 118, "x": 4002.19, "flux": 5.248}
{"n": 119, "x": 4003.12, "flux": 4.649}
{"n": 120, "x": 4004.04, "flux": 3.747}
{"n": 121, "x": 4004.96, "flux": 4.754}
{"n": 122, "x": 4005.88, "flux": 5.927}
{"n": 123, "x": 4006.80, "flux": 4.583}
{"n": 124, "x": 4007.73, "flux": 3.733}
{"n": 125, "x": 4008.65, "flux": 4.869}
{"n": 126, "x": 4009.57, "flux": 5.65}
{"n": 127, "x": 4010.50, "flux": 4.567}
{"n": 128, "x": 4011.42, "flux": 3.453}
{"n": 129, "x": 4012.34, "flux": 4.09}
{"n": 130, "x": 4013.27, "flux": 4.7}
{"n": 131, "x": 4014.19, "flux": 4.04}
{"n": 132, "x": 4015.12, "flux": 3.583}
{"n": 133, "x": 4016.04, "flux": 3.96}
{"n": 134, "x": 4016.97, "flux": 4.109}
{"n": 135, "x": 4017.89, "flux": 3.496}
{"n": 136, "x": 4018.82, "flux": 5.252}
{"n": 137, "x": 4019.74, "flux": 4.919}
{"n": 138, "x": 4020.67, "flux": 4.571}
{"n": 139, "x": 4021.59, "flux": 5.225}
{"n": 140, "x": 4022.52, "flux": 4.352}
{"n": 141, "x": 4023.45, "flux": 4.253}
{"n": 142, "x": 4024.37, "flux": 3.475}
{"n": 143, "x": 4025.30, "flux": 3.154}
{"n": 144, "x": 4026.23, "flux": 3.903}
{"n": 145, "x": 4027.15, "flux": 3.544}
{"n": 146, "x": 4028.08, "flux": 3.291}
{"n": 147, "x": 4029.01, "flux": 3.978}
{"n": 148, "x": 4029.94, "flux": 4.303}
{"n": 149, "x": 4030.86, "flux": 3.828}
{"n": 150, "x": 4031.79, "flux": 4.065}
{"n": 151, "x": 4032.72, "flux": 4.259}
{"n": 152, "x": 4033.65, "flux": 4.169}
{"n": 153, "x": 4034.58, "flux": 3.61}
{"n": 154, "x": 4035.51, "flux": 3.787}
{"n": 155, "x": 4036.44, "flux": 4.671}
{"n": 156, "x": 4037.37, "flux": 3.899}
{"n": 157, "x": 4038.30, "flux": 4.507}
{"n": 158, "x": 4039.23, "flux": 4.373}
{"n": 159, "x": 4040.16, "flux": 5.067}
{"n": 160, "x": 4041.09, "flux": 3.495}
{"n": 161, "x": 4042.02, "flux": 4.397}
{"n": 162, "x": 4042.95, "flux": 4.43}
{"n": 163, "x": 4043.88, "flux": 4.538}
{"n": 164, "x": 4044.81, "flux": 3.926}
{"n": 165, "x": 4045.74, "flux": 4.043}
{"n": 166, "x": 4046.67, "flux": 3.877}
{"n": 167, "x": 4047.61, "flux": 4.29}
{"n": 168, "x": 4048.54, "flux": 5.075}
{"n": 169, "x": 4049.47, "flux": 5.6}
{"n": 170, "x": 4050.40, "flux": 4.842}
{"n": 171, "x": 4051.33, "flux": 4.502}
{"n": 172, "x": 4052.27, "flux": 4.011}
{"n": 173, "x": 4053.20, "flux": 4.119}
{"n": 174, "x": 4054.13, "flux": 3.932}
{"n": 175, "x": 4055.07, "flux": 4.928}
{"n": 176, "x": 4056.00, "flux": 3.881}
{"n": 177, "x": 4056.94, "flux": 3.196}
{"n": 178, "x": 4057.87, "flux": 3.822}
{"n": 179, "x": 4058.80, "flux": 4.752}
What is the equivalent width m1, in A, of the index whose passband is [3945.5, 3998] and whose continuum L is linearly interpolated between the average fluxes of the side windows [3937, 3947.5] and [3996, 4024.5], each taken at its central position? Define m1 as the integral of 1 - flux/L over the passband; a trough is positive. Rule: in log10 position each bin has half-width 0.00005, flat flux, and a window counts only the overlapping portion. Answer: 7.6 A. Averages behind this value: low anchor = 4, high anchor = 4.38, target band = 3.56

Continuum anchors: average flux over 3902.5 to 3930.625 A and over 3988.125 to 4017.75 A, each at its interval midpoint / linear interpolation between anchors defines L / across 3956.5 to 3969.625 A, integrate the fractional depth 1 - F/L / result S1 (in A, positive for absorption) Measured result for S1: 4.5 A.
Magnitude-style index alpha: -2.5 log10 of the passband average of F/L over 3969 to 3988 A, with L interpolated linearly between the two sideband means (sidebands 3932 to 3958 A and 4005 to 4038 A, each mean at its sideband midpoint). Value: 0.19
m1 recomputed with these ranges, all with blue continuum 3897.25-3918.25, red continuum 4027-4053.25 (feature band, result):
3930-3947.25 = 0.91 A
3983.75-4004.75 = -1.10 A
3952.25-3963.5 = 0.57 A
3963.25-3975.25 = 5.89 A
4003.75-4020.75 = -1.22 A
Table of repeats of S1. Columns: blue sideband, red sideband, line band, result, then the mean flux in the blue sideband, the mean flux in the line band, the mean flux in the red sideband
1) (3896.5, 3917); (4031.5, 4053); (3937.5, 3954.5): -0.59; 3.73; 4.04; 4.32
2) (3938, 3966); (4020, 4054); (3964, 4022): 2.26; 3.76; 3.84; 4.21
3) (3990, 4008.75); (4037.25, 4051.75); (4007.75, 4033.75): 1.54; 4.43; 4.17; 4.44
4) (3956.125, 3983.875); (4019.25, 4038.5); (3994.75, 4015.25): -4.21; 2.99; 4.38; 4.08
